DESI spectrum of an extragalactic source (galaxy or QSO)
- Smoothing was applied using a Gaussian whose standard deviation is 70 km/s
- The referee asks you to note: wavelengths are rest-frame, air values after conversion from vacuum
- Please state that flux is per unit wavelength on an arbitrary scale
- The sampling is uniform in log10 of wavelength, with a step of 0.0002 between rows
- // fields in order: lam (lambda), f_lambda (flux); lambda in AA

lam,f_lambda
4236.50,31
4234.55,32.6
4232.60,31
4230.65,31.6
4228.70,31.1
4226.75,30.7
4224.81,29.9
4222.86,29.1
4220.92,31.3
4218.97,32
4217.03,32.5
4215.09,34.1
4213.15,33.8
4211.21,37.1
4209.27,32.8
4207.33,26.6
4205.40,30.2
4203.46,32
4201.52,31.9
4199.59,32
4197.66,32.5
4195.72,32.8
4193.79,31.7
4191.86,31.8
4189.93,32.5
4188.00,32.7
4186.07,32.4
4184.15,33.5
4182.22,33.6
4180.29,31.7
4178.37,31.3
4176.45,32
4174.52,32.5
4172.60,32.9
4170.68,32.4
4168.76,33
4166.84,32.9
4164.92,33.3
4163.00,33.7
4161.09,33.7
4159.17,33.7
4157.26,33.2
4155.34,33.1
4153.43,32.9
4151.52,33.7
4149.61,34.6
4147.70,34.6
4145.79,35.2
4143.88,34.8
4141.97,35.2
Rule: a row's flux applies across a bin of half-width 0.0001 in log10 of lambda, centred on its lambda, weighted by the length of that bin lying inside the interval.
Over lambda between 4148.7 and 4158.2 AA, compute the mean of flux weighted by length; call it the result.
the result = 33.5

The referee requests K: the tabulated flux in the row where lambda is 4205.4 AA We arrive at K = 30.2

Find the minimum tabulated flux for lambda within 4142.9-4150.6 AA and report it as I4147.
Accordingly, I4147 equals 34.6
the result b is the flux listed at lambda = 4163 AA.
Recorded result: 33.7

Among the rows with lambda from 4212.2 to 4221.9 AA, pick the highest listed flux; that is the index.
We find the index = 34.1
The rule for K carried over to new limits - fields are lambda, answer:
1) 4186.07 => 32.4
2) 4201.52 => 31.9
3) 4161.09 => 33.7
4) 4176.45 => 32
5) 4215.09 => 34.1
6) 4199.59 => 32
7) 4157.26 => 33.2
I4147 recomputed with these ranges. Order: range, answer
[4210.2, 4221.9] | 31.3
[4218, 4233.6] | 29.1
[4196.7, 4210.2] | 26.6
